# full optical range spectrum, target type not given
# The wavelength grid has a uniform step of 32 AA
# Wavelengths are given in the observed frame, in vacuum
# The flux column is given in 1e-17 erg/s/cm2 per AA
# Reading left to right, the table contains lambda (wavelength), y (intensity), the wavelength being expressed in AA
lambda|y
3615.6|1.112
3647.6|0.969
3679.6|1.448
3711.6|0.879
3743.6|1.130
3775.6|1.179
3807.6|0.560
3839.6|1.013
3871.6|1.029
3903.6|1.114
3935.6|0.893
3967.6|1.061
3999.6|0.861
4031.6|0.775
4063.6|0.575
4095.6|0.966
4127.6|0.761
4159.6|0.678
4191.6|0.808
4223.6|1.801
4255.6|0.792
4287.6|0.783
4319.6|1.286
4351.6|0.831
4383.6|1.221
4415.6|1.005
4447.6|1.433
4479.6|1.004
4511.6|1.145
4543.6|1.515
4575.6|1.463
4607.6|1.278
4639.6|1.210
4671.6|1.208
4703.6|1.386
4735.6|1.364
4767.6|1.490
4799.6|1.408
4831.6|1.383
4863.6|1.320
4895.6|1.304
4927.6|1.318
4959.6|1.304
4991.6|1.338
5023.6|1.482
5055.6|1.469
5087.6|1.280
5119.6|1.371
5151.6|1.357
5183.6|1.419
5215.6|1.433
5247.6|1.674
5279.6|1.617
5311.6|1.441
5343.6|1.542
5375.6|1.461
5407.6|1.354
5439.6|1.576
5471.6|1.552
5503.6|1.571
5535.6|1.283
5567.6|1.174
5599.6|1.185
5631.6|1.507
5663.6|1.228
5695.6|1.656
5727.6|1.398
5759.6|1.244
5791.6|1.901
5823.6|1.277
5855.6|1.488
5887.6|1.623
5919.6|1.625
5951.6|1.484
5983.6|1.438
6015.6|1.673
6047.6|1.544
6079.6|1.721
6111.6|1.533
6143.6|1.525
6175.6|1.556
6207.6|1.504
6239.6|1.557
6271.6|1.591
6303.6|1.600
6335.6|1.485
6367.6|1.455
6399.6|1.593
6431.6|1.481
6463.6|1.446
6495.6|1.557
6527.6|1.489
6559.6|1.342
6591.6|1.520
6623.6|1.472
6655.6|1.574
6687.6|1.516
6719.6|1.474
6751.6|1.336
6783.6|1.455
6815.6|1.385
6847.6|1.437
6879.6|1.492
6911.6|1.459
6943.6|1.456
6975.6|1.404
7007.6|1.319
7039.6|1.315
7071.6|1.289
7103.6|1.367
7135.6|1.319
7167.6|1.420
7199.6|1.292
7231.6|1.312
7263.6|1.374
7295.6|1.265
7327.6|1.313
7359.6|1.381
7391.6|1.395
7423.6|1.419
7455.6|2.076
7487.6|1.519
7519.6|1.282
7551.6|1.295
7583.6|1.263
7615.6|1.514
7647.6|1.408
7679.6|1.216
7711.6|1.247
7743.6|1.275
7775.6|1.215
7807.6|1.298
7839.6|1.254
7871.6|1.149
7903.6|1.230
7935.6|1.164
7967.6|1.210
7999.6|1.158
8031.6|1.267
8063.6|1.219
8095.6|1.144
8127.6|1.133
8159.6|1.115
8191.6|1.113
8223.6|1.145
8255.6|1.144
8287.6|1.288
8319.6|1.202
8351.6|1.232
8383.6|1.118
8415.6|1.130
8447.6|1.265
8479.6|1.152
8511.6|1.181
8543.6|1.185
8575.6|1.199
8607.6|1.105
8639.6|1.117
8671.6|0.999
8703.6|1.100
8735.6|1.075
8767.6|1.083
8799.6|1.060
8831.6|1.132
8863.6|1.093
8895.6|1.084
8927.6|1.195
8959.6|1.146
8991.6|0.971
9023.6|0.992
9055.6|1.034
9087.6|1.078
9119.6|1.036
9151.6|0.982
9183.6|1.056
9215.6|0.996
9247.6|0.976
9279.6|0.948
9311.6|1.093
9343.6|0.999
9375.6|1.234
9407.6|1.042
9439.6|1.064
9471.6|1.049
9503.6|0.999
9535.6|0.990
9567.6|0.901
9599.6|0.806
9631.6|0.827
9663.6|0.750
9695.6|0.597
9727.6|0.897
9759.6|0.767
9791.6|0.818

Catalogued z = 0.135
